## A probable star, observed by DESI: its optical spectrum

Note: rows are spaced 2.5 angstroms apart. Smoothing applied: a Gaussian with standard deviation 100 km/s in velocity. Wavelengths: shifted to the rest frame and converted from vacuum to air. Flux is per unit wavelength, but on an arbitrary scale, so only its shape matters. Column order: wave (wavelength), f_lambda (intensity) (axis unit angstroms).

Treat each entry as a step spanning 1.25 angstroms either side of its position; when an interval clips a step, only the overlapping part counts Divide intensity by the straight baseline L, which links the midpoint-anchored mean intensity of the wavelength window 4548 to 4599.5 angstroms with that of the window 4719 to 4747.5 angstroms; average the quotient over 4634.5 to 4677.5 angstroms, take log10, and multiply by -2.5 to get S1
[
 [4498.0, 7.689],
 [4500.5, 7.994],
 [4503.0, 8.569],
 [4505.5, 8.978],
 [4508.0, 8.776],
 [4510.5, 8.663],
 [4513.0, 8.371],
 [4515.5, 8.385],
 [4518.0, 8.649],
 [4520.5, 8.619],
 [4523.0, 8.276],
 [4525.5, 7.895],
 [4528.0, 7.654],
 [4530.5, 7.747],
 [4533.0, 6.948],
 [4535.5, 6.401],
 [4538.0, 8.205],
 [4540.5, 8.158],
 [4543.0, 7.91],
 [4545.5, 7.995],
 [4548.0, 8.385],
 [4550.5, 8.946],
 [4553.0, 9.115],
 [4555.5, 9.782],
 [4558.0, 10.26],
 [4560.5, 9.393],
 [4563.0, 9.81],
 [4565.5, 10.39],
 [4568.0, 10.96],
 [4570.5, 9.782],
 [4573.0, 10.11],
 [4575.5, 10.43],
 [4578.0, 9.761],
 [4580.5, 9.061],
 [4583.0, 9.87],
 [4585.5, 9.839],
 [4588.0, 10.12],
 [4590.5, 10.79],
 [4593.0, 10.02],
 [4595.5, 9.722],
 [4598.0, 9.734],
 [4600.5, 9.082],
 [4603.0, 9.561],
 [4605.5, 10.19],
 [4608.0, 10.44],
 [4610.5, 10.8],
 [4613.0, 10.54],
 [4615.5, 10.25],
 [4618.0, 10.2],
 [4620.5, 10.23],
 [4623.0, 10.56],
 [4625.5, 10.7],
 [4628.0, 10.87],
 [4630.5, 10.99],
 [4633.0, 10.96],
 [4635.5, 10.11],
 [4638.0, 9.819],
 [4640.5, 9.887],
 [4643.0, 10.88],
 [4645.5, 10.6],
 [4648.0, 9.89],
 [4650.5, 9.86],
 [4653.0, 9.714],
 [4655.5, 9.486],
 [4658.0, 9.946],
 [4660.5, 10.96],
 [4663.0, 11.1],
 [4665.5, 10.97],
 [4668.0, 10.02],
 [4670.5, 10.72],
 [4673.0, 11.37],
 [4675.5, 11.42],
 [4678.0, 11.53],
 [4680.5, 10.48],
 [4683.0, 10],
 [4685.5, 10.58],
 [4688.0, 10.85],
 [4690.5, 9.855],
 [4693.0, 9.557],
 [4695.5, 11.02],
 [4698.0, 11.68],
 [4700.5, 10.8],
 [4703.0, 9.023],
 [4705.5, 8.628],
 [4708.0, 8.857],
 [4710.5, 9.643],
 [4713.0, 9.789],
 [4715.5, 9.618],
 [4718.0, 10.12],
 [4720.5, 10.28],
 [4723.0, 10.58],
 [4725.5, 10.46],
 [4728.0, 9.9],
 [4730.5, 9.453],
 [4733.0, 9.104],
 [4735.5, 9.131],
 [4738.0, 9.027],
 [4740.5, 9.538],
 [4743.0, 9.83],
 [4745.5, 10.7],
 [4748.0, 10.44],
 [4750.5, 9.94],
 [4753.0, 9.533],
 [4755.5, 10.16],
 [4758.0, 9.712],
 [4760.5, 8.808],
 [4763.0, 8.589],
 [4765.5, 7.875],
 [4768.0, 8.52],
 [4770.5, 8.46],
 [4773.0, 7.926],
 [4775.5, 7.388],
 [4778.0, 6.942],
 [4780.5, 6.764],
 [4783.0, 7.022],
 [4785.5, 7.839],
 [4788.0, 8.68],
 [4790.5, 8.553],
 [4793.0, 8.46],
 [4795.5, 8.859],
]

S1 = -0.06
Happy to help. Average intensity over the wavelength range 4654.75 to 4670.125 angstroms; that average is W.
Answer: 10.5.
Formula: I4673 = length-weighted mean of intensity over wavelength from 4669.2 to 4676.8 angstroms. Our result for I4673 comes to 11.2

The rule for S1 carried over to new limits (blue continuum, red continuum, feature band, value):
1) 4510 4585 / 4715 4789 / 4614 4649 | -0.17 mag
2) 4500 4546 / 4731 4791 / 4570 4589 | -0.19 mag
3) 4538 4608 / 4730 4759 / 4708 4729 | -0.03 mag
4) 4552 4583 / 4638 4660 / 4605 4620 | -0.04 mag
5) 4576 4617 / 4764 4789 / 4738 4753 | -0.22 mag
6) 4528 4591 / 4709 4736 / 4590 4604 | -0.05 mag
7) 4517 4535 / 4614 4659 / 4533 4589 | -0.07 mag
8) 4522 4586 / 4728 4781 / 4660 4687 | -0.20 mag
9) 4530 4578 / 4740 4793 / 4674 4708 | -0.18 mag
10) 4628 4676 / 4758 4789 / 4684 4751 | -0.10 mag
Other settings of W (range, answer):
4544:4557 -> 8.85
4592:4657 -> 10.2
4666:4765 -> 10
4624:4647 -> 10.5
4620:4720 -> 10.3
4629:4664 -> 10.3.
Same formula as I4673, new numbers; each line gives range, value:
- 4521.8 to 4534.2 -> 7.7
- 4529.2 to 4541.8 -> 7.49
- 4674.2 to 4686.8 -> 10.8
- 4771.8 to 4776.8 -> 7.65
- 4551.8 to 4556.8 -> 9.46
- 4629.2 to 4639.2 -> 10.5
